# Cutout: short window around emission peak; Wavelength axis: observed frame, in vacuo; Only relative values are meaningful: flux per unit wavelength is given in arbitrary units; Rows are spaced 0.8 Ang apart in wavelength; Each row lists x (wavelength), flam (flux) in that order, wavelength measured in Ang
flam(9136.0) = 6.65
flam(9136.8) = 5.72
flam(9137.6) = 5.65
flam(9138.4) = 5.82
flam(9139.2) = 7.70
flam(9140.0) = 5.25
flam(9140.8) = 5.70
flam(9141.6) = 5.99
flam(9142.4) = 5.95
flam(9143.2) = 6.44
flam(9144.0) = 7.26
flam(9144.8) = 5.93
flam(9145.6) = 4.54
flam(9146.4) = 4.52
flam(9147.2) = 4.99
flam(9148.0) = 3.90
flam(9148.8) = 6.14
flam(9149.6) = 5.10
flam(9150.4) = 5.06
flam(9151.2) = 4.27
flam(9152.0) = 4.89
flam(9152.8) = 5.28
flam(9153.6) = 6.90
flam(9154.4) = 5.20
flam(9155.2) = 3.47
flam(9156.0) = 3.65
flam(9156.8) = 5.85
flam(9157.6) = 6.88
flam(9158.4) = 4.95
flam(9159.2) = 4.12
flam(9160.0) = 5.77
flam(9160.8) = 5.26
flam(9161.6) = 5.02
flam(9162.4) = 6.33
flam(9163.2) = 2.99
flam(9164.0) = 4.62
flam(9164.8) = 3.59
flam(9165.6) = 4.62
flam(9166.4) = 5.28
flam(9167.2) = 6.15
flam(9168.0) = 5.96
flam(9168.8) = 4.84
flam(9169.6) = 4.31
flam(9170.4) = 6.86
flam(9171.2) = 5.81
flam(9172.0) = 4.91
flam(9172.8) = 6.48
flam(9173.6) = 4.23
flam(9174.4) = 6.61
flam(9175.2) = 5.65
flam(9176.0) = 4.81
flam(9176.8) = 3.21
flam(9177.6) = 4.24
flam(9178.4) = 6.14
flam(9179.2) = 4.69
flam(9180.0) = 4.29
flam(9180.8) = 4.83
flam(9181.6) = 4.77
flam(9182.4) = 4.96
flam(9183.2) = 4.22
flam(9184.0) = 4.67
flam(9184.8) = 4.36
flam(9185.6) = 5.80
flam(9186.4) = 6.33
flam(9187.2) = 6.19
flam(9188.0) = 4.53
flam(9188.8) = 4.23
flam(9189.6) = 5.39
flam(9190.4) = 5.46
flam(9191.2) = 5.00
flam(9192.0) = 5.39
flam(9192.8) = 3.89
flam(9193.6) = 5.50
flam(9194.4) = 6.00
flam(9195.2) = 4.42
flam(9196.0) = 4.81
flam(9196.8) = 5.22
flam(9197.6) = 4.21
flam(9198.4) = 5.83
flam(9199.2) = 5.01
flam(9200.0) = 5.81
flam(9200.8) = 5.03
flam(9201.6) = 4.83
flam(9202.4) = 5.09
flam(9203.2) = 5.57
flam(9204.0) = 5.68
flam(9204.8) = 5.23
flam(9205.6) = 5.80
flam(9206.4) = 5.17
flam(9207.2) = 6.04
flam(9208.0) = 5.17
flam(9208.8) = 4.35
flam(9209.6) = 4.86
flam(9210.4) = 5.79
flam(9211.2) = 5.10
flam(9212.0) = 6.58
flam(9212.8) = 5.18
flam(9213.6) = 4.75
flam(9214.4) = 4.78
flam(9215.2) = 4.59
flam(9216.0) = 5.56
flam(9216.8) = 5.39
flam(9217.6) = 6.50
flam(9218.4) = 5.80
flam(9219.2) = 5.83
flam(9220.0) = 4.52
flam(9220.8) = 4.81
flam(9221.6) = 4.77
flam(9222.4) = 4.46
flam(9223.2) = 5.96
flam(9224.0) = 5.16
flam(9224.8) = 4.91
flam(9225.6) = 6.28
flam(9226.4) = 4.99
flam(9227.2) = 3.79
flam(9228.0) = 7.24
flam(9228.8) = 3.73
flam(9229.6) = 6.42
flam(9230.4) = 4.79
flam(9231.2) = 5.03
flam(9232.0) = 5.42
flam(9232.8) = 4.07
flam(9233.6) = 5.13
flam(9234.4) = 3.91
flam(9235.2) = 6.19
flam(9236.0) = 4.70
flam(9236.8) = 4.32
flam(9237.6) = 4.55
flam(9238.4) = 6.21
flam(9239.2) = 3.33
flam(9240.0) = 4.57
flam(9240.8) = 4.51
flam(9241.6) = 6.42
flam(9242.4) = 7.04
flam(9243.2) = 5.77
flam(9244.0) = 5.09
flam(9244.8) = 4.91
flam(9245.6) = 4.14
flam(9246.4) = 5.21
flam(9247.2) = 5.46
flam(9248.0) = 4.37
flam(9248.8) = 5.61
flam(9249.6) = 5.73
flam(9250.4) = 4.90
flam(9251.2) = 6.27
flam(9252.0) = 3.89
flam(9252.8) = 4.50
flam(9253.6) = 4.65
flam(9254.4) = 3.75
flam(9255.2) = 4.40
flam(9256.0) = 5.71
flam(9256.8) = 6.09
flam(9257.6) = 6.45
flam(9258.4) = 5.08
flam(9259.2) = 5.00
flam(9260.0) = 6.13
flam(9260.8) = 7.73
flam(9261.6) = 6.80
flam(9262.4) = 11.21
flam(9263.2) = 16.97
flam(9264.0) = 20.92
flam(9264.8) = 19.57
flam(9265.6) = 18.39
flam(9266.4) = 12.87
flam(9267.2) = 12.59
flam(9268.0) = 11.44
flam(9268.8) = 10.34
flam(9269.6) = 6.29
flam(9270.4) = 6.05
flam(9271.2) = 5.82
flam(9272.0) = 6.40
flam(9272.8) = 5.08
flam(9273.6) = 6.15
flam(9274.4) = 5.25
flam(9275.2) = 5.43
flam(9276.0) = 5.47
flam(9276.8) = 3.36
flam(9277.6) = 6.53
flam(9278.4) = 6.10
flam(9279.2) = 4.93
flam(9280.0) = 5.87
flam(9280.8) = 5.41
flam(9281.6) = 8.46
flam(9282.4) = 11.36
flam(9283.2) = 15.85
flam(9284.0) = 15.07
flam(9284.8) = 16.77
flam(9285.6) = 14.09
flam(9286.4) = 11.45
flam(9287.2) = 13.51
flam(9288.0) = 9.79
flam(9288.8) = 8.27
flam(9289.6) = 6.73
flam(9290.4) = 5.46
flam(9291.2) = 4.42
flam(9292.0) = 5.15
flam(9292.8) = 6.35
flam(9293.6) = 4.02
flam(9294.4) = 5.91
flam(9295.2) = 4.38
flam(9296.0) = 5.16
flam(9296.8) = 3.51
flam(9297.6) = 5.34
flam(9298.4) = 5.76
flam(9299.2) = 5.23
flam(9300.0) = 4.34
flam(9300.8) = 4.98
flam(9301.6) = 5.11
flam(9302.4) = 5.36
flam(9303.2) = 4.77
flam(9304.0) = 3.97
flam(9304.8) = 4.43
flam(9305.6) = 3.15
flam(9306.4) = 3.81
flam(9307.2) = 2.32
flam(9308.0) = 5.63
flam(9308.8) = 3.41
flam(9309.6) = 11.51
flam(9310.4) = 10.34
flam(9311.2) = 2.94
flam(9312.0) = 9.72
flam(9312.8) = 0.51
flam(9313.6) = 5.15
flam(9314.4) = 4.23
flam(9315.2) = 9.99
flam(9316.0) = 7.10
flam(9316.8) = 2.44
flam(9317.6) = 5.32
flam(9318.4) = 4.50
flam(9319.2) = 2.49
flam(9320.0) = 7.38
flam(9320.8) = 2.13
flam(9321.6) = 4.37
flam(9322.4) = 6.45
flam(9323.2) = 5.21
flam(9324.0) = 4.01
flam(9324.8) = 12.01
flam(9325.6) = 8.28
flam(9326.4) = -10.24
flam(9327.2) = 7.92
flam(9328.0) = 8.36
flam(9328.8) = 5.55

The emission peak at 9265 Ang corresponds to [S II]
